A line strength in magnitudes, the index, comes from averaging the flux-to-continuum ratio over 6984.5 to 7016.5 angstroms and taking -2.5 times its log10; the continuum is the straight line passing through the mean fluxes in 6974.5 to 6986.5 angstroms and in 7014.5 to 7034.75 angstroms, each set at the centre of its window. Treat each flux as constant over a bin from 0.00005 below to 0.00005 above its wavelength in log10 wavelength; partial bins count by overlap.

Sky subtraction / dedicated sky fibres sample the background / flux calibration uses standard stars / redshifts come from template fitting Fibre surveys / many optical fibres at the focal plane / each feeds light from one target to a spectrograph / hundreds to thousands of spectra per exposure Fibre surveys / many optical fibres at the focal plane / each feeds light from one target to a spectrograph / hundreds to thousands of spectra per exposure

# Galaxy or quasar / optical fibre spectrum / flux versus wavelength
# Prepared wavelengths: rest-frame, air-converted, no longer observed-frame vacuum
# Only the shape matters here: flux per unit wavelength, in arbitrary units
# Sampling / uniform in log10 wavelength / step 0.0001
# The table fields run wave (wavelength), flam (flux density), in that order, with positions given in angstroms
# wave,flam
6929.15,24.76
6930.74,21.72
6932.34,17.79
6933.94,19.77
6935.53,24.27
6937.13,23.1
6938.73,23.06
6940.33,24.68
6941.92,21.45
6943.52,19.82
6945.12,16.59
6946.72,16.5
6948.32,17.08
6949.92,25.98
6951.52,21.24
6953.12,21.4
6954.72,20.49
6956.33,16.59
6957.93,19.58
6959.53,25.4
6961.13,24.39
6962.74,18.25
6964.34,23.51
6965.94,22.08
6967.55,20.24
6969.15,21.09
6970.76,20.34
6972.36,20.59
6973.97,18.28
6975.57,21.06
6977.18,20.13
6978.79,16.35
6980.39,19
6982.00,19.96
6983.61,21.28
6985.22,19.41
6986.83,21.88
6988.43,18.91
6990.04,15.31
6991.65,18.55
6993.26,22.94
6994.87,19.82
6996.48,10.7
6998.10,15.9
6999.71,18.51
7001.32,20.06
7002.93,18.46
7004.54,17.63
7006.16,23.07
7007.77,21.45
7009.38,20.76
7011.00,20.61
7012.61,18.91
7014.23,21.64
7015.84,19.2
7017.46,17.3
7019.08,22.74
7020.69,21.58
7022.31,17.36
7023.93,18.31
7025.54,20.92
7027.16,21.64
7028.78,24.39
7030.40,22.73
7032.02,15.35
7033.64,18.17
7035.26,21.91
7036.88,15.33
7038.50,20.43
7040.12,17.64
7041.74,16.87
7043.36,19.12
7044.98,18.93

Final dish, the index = 0.04 mag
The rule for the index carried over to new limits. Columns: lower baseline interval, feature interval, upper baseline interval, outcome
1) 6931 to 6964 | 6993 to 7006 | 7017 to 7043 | 0.115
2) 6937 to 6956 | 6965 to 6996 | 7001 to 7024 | 0.032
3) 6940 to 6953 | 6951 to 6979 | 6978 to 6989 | -0.039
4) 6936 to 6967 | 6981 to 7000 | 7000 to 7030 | 0.114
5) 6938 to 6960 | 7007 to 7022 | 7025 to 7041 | -0.020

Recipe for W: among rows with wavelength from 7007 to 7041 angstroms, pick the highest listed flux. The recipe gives 24.39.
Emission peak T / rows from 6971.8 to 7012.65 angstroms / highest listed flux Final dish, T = 23.07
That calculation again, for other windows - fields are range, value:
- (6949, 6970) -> 25.98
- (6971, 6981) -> 21.06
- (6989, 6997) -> 22.94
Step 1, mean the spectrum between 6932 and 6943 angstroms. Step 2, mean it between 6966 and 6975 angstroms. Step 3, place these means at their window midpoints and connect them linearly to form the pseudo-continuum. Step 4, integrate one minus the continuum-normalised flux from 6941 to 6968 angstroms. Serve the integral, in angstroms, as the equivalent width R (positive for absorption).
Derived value 0.7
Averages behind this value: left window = 22.1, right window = 20.3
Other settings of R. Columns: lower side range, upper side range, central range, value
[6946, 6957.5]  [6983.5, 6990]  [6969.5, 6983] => 0.1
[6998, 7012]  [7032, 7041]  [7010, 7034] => -1.4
